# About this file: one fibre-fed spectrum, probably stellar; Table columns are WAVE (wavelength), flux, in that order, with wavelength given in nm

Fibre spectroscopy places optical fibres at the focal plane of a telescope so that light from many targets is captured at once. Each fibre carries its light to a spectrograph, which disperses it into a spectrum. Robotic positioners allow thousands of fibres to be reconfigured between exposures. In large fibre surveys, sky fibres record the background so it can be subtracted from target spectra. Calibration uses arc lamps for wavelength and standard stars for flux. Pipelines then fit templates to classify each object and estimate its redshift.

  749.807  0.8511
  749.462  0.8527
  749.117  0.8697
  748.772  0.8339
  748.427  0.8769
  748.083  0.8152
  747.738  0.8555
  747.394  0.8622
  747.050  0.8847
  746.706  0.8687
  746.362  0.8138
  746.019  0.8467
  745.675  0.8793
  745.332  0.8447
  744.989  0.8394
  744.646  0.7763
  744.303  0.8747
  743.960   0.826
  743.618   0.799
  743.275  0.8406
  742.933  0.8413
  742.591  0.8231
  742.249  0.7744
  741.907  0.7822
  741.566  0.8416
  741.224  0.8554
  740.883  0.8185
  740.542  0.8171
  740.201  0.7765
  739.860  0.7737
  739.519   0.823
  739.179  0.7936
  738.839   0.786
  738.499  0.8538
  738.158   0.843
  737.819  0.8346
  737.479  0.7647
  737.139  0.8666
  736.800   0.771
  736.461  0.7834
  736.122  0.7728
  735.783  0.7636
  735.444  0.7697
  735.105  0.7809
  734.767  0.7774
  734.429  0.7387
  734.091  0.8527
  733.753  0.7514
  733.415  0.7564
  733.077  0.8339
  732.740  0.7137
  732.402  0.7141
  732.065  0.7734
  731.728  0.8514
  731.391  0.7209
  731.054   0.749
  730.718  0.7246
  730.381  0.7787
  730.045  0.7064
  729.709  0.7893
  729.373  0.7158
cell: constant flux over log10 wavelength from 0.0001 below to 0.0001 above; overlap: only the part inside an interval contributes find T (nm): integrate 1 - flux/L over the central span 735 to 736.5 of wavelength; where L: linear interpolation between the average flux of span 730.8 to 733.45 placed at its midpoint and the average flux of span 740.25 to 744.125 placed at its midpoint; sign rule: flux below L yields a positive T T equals 0.02 nm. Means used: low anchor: 0.763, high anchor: 0.819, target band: 0.773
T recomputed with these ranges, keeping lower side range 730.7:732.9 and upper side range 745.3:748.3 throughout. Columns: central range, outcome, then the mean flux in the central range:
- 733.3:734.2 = -0.02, 0.784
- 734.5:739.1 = -0.06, 0.796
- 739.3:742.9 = 0.02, 0.81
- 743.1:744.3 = 0.00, 0.829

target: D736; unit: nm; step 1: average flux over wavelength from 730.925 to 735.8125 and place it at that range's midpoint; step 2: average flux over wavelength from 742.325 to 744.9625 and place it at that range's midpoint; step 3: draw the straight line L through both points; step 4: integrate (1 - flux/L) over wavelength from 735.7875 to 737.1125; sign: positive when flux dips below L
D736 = 0.004 nm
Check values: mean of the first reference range 0.77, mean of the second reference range 0.825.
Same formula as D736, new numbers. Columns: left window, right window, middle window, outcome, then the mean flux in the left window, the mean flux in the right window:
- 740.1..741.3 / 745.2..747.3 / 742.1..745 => 0.06 nm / 0.816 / 0.857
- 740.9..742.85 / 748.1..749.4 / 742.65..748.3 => -0.04 nm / 0.817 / 0.854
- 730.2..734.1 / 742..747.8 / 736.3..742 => -0.05 nm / 0.765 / 0.837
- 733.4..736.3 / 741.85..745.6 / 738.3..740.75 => -0.01 nm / 0.775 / 0.823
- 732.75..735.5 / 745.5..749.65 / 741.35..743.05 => 0.02 nm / 0.779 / 0.855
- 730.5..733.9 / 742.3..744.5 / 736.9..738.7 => -0.08 nm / 0.759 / 0.83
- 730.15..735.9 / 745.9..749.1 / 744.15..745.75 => -0.01 nm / 0.767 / 0.852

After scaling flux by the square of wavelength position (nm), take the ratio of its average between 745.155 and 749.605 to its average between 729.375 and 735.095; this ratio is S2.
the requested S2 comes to 1.17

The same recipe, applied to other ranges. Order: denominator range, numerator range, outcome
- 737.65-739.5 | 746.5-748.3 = 1.07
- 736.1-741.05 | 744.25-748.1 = 1.07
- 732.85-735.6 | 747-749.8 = 1.14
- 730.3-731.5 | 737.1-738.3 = 1.13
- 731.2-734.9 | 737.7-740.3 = 1.07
